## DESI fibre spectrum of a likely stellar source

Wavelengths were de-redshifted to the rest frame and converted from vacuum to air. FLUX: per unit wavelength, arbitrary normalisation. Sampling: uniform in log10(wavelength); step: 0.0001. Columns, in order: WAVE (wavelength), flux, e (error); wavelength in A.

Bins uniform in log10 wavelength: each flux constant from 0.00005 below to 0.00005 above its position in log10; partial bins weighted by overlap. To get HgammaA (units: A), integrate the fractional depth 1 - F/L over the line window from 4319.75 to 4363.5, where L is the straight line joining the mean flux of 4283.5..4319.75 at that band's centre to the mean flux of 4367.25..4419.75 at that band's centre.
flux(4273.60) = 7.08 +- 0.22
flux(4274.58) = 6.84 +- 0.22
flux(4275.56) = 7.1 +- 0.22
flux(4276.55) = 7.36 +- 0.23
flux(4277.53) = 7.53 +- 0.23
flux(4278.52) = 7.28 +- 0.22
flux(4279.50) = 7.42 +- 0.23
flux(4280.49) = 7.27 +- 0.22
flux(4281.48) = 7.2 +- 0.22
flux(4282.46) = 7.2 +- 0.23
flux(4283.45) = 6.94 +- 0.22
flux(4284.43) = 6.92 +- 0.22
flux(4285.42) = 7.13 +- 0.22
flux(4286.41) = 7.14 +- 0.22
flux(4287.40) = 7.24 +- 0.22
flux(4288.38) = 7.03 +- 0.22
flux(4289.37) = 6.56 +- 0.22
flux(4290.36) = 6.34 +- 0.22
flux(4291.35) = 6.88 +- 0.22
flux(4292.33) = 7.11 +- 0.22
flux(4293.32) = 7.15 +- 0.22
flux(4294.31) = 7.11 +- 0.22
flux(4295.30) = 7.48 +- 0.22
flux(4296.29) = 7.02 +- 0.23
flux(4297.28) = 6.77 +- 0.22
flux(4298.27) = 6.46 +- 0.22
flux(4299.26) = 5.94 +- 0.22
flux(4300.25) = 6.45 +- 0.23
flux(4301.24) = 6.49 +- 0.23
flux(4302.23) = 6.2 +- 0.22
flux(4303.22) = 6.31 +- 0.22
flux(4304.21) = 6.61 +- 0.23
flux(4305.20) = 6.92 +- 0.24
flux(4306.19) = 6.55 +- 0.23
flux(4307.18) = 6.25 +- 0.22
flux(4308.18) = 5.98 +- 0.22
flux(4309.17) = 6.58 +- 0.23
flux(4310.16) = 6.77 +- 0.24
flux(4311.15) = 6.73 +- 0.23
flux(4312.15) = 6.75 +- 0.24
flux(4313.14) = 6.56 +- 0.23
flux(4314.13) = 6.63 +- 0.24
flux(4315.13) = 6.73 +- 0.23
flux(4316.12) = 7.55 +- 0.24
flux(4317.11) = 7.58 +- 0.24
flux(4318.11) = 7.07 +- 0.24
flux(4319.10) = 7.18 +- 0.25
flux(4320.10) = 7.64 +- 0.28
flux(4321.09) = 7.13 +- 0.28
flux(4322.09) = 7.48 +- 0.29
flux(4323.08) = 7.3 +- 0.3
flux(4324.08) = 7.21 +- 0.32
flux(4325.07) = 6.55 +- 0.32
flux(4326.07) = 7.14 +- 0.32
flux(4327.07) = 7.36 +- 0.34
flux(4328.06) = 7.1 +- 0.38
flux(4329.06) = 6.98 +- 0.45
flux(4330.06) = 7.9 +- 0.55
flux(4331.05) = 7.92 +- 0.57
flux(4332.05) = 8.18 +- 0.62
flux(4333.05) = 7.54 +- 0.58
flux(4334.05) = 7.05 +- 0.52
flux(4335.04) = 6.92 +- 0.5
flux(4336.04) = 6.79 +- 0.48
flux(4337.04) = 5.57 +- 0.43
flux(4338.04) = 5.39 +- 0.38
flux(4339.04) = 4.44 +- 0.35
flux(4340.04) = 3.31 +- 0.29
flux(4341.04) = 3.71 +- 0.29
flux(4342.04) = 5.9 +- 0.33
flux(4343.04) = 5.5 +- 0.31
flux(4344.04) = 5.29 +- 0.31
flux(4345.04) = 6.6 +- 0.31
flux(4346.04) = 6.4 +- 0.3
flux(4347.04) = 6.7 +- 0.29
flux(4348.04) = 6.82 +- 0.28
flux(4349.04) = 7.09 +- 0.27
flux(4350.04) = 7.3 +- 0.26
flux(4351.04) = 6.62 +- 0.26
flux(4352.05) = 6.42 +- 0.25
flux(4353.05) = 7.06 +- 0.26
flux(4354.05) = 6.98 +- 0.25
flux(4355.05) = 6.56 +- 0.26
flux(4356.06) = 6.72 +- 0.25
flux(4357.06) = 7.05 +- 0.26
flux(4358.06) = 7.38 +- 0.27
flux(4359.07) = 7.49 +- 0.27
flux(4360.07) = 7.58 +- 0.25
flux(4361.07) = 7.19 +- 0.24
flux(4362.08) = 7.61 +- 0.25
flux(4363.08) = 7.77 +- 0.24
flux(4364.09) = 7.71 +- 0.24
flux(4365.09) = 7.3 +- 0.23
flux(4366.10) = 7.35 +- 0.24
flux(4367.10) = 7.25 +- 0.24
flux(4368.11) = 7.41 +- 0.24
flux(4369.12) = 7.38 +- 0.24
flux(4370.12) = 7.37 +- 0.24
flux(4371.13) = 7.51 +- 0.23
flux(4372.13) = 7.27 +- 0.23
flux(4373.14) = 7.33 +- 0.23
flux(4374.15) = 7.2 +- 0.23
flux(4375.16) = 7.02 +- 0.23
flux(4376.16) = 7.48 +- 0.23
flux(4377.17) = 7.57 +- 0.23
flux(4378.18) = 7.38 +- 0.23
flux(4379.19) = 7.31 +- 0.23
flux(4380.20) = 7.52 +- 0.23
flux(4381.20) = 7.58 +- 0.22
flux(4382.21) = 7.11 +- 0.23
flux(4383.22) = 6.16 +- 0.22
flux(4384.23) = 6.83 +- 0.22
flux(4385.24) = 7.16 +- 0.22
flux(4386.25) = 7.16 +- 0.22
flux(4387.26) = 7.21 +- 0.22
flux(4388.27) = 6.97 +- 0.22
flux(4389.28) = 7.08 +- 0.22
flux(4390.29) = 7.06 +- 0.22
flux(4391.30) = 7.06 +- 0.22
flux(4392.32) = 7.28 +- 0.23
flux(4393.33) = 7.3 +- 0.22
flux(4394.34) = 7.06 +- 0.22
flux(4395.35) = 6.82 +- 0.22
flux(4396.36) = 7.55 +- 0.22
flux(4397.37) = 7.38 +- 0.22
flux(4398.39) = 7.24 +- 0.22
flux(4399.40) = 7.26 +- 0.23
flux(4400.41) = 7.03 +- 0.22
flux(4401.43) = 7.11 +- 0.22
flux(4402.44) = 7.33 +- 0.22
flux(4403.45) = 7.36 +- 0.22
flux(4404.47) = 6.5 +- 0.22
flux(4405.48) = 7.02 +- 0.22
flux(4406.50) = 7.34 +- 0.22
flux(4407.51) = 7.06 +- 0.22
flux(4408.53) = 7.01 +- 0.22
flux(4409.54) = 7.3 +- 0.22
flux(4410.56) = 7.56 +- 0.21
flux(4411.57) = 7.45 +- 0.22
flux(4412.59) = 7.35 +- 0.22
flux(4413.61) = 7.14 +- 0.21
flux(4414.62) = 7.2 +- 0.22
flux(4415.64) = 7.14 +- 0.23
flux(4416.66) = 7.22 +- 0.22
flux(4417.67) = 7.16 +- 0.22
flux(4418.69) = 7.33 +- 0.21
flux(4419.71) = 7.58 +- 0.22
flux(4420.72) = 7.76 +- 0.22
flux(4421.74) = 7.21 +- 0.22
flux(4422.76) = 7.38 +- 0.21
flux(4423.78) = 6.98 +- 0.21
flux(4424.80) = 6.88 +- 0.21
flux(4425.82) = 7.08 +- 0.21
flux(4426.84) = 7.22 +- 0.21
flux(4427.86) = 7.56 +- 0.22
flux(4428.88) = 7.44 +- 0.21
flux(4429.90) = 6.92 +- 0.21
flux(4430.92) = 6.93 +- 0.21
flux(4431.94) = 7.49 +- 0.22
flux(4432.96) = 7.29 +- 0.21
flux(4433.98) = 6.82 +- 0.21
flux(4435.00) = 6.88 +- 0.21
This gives 1.5 A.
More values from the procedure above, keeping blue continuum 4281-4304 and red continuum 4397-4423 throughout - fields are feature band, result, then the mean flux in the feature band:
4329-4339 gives 0.1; 6.91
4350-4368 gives -0.3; 7.19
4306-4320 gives 0.2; 6.81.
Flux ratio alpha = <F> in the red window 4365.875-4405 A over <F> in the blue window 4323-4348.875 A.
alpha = 1.1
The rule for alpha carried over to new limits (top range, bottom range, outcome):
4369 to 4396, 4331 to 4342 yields 1.20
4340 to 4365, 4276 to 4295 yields 0.94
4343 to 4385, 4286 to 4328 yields 1.03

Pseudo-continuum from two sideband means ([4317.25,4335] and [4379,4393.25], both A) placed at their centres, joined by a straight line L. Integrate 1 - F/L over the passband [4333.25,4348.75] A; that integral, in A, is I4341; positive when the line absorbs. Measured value 3.1 A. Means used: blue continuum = 7.33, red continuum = 7.11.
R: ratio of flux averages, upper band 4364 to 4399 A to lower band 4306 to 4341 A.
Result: 1.07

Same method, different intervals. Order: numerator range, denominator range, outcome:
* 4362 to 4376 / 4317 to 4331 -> 1.02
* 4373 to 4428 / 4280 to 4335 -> 1.03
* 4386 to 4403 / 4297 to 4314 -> 1.11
